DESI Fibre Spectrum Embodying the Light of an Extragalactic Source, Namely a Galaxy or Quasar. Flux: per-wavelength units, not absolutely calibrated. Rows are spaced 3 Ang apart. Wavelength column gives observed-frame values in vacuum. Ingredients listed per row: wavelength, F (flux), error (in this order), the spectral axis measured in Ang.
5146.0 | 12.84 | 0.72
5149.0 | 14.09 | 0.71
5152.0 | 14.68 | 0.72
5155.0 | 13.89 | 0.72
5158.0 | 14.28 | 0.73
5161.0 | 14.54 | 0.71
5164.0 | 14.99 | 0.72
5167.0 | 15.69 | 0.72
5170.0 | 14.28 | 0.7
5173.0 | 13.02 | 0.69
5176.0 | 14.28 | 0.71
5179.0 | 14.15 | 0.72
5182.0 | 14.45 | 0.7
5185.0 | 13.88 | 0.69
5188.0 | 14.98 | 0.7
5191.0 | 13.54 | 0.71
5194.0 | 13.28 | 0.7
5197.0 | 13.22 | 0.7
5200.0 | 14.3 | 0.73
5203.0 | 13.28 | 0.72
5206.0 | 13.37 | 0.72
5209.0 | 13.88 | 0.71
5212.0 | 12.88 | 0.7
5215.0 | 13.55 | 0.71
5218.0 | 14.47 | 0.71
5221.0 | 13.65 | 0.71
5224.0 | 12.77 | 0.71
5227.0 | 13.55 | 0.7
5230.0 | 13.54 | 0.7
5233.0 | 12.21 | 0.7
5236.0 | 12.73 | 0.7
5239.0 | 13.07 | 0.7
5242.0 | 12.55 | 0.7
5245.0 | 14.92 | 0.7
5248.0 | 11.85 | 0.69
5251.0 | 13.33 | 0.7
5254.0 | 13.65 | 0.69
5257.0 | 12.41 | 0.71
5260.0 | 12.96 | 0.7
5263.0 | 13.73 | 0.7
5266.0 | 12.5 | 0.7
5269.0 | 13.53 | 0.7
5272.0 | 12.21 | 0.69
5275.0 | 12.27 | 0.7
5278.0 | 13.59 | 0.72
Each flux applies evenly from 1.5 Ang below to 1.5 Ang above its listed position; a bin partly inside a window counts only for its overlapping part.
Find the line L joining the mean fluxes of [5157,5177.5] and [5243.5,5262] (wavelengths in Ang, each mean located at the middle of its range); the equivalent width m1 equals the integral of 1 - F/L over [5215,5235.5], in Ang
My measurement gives 0.39 Ang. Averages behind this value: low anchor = 14.4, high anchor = 13.2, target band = 13.3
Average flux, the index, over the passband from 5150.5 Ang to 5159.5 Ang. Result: 14.3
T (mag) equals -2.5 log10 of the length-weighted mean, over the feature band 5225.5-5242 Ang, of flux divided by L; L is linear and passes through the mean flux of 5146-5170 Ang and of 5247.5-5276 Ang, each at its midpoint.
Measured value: 0.03 mag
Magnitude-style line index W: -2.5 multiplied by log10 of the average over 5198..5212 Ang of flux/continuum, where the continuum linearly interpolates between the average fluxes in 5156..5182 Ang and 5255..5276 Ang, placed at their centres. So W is 0.017 mag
